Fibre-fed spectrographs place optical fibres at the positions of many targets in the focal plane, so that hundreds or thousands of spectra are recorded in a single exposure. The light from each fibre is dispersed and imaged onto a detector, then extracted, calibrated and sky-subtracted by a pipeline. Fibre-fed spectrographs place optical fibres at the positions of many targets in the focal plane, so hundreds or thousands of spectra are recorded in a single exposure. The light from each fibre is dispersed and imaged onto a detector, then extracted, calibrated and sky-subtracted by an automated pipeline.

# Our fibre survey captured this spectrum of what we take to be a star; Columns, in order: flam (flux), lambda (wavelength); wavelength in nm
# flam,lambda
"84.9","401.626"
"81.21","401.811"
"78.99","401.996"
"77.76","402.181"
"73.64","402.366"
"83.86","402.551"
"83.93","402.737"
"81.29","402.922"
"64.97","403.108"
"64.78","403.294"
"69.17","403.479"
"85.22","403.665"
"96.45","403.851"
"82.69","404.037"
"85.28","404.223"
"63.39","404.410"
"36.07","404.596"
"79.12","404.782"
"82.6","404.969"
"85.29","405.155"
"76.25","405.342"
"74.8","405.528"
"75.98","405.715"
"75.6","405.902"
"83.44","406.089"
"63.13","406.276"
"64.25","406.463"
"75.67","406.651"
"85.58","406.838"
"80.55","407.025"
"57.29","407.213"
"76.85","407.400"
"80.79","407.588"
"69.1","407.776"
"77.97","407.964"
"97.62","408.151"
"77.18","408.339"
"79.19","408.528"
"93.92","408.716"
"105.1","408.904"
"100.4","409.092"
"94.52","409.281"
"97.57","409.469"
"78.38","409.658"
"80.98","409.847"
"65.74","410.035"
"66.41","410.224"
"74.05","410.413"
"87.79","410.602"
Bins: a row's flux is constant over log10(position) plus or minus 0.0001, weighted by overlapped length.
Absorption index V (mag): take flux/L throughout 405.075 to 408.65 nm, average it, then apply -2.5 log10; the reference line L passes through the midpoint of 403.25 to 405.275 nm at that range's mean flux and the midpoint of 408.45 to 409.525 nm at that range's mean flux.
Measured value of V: 0.13 mag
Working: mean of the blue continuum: 75.7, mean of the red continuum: 95.3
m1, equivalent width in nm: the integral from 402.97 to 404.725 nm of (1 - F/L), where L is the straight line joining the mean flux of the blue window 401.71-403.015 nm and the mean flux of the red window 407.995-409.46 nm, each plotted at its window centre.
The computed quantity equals 0.223 nm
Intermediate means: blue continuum 80.2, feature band 72.4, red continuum 92.3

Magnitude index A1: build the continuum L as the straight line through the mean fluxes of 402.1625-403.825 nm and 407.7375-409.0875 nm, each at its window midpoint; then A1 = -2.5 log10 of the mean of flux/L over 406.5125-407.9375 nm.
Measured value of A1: 0.139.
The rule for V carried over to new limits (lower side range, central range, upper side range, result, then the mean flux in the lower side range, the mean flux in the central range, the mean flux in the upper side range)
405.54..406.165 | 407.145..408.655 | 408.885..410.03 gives 0.09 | 77.7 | 77.7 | 89.9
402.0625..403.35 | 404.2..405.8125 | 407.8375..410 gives 0.11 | 76.1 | 72.7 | 88.4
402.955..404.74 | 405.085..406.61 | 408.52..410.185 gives 0.05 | 72.5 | 74.7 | 88.2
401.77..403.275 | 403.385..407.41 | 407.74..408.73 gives 0.07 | 77.4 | 75.2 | 82.4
